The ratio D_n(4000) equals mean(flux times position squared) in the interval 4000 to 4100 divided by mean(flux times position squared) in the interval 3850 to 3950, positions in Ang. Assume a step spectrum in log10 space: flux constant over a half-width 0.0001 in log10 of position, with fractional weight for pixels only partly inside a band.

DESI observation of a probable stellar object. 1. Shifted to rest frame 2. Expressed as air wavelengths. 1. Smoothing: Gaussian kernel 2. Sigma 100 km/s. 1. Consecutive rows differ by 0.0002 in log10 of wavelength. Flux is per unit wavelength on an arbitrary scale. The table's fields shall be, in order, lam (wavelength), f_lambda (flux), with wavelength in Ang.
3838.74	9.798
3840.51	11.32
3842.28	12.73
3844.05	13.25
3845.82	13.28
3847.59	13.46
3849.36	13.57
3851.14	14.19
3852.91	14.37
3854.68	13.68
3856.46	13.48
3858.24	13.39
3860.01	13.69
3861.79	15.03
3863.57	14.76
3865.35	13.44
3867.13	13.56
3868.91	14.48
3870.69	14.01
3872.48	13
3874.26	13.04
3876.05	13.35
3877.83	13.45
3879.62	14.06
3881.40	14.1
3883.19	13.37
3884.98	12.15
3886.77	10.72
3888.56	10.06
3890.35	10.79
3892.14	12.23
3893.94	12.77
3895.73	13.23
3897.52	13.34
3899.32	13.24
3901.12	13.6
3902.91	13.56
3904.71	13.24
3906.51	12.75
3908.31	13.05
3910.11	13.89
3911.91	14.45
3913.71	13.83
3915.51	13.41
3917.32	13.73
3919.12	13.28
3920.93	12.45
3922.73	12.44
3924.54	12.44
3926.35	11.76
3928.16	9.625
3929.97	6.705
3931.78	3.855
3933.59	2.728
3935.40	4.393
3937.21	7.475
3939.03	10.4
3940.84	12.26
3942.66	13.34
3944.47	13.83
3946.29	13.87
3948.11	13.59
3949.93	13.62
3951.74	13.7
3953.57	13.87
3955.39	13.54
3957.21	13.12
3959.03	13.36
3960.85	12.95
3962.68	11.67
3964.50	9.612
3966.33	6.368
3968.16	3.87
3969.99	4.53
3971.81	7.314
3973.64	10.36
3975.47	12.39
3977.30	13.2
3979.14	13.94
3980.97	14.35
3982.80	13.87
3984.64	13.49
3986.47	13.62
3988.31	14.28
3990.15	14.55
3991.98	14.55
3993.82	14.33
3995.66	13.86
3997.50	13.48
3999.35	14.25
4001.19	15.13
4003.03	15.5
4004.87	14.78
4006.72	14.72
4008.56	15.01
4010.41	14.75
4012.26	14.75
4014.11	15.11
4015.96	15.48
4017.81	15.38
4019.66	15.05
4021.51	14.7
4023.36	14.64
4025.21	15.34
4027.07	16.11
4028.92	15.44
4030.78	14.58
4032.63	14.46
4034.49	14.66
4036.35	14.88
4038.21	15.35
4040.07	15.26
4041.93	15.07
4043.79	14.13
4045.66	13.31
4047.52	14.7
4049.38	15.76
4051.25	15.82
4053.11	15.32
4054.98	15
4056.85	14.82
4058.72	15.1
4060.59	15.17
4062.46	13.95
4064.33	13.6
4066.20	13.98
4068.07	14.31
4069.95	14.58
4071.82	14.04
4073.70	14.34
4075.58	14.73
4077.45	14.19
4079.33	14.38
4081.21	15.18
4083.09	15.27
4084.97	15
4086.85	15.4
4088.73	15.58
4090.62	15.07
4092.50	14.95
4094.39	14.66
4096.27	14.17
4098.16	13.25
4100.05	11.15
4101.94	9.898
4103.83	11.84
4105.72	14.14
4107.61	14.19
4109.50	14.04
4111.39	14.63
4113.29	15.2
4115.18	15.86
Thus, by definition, 1.3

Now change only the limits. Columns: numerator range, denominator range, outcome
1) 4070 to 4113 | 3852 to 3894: 1.19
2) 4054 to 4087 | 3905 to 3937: 1.45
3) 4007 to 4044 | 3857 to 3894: 1.24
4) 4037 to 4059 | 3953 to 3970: 1.49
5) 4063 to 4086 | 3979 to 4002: 1.07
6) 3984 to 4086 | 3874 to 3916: 1.22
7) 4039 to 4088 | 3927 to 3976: 1.54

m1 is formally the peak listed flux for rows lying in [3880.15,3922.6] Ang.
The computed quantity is 14.45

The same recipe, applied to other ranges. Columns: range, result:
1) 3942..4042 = 16.11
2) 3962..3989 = 14.35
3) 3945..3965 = 13.87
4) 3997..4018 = 15.5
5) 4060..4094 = 15.58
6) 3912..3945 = 13.83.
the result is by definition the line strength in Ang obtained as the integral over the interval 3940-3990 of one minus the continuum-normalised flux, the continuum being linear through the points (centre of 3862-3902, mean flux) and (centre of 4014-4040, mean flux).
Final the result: 7.7 Ang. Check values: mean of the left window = 13.1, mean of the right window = 15.1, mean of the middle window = 12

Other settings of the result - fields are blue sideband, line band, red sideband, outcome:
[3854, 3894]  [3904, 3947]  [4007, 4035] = 8.1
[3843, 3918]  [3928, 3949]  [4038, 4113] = 6.6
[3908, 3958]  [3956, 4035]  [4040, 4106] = -2.9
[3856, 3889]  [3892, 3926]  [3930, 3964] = -2.7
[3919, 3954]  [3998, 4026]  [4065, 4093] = -4.6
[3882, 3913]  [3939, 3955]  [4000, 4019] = 0.5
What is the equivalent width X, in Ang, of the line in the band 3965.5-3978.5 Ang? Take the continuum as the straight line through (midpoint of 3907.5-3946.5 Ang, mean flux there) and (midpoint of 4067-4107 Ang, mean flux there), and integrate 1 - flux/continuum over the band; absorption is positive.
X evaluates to 3.8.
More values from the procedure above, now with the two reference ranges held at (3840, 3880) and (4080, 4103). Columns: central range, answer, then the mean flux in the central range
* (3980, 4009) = -0.9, 14.4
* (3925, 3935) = 4.9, 7.05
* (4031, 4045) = -0.8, 14.8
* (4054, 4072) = -0.5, 14.5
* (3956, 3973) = 5.6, 9.3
